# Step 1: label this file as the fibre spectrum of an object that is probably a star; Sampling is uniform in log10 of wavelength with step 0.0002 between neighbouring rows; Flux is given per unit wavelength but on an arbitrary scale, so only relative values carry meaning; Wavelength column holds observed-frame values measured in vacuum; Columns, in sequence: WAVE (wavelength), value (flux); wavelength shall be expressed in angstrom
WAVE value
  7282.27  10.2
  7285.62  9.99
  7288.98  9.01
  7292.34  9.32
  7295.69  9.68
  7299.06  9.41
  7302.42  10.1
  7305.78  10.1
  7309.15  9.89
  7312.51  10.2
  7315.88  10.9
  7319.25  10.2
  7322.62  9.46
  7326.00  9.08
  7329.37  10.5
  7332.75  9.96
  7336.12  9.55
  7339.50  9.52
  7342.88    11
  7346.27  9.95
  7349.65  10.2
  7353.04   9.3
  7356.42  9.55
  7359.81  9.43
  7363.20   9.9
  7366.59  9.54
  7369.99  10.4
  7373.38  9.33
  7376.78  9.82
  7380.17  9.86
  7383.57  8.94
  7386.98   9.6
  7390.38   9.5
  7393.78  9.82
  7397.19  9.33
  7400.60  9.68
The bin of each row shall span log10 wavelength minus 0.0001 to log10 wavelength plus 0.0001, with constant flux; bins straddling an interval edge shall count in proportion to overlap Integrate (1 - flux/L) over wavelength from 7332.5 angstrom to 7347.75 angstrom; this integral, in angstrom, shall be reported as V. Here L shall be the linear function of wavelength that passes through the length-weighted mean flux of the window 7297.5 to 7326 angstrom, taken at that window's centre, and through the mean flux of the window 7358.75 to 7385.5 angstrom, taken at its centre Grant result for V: -0.3 angstrom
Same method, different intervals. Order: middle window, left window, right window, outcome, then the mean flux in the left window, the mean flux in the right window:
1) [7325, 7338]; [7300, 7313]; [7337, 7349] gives 0.4 angstrom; 10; 10.1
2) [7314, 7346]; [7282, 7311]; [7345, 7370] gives -0.9 angstrom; 9.73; 9.74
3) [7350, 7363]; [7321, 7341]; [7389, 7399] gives 0.1 angstrom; 9.68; 9.55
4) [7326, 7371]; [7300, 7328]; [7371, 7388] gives -0.5 angstrom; 9.98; 9.54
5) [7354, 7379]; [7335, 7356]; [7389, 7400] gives 0.1 angstrom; 9.91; 9.56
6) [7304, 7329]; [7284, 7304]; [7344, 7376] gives -0.9 angstrom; 9.58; 9.76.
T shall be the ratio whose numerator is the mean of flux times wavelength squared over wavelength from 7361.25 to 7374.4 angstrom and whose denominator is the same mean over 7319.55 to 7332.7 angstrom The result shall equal 1.02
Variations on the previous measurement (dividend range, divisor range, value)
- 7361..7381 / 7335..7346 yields 0.98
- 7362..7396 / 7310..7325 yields 0.97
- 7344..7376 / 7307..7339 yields 0.99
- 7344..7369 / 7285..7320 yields 1.00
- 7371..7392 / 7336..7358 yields 0.97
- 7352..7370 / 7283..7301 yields 1.03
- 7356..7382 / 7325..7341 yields 1.01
